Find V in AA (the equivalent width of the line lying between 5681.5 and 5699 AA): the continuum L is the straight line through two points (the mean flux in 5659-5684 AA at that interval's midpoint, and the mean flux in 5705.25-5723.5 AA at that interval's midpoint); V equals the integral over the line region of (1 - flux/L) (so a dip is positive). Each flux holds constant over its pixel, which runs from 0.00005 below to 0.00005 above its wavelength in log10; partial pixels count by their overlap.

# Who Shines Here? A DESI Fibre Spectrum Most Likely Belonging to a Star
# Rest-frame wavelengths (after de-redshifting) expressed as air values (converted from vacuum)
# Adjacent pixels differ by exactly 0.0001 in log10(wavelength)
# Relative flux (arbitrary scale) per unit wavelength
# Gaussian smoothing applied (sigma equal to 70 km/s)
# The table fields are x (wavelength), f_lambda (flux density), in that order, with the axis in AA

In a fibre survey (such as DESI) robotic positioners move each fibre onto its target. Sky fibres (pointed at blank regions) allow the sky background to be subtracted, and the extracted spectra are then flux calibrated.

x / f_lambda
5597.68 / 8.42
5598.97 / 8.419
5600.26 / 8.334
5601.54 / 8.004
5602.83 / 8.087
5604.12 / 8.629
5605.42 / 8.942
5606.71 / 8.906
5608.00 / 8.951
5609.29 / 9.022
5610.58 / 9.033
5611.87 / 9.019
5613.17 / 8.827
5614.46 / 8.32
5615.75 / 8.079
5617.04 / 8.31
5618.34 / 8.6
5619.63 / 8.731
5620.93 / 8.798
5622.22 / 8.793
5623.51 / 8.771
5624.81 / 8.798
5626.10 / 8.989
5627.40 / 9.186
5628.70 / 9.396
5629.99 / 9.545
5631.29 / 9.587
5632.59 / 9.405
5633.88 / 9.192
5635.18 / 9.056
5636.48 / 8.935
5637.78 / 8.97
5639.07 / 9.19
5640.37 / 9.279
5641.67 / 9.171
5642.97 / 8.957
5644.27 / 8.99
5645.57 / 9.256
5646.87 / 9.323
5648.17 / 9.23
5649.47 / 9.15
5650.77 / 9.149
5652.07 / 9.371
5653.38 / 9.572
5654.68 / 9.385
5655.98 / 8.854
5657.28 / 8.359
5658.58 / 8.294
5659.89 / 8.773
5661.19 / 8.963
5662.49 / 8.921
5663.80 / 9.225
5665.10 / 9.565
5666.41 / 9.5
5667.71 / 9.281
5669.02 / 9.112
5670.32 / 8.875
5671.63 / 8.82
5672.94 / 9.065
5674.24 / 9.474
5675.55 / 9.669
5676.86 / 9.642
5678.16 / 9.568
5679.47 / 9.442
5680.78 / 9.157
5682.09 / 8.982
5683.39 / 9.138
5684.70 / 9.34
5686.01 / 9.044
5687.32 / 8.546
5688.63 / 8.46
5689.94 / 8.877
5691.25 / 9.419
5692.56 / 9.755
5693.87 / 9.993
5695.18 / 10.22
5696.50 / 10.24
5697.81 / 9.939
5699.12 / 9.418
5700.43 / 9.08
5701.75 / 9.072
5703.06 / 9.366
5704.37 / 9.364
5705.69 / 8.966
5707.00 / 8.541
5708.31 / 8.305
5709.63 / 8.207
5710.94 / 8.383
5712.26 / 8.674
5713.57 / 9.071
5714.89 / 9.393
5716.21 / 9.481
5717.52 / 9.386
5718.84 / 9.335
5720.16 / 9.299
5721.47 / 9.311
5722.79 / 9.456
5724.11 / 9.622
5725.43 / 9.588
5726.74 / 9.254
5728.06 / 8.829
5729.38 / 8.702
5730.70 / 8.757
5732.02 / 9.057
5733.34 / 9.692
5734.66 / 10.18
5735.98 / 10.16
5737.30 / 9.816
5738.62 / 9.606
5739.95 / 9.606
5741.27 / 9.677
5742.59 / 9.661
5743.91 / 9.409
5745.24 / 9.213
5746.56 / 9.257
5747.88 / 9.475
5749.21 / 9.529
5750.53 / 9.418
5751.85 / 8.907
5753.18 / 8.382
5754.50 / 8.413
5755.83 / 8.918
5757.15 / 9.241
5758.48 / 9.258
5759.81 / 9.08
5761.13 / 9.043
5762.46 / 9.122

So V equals -0.5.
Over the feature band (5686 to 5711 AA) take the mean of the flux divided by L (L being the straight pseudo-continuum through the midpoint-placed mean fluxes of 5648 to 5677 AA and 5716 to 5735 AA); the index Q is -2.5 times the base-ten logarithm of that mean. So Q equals 0.01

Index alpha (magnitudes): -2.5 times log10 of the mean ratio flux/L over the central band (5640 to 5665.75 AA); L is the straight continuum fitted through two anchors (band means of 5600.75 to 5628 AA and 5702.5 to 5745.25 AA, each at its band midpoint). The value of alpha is -0.023 mag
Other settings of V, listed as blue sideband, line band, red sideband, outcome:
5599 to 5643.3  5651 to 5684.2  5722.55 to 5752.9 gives -0.27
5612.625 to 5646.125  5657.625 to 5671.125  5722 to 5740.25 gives 0.15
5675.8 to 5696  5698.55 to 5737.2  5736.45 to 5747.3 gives 1.09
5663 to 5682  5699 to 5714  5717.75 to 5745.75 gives 0.85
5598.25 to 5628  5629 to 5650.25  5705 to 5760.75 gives -1.00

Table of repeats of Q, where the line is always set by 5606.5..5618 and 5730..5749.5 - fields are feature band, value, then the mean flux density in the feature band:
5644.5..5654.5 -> -0.04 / 9.28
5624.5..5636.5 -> -0.05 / 9.23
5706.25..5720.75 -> 0.05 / 8.91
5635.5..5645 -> -0.02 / 9.07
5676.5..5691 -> 0.01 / 9.11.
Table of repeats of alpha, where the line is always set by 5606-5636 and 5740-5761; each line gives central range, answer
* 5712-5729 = -0.02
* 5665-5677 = -0.03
